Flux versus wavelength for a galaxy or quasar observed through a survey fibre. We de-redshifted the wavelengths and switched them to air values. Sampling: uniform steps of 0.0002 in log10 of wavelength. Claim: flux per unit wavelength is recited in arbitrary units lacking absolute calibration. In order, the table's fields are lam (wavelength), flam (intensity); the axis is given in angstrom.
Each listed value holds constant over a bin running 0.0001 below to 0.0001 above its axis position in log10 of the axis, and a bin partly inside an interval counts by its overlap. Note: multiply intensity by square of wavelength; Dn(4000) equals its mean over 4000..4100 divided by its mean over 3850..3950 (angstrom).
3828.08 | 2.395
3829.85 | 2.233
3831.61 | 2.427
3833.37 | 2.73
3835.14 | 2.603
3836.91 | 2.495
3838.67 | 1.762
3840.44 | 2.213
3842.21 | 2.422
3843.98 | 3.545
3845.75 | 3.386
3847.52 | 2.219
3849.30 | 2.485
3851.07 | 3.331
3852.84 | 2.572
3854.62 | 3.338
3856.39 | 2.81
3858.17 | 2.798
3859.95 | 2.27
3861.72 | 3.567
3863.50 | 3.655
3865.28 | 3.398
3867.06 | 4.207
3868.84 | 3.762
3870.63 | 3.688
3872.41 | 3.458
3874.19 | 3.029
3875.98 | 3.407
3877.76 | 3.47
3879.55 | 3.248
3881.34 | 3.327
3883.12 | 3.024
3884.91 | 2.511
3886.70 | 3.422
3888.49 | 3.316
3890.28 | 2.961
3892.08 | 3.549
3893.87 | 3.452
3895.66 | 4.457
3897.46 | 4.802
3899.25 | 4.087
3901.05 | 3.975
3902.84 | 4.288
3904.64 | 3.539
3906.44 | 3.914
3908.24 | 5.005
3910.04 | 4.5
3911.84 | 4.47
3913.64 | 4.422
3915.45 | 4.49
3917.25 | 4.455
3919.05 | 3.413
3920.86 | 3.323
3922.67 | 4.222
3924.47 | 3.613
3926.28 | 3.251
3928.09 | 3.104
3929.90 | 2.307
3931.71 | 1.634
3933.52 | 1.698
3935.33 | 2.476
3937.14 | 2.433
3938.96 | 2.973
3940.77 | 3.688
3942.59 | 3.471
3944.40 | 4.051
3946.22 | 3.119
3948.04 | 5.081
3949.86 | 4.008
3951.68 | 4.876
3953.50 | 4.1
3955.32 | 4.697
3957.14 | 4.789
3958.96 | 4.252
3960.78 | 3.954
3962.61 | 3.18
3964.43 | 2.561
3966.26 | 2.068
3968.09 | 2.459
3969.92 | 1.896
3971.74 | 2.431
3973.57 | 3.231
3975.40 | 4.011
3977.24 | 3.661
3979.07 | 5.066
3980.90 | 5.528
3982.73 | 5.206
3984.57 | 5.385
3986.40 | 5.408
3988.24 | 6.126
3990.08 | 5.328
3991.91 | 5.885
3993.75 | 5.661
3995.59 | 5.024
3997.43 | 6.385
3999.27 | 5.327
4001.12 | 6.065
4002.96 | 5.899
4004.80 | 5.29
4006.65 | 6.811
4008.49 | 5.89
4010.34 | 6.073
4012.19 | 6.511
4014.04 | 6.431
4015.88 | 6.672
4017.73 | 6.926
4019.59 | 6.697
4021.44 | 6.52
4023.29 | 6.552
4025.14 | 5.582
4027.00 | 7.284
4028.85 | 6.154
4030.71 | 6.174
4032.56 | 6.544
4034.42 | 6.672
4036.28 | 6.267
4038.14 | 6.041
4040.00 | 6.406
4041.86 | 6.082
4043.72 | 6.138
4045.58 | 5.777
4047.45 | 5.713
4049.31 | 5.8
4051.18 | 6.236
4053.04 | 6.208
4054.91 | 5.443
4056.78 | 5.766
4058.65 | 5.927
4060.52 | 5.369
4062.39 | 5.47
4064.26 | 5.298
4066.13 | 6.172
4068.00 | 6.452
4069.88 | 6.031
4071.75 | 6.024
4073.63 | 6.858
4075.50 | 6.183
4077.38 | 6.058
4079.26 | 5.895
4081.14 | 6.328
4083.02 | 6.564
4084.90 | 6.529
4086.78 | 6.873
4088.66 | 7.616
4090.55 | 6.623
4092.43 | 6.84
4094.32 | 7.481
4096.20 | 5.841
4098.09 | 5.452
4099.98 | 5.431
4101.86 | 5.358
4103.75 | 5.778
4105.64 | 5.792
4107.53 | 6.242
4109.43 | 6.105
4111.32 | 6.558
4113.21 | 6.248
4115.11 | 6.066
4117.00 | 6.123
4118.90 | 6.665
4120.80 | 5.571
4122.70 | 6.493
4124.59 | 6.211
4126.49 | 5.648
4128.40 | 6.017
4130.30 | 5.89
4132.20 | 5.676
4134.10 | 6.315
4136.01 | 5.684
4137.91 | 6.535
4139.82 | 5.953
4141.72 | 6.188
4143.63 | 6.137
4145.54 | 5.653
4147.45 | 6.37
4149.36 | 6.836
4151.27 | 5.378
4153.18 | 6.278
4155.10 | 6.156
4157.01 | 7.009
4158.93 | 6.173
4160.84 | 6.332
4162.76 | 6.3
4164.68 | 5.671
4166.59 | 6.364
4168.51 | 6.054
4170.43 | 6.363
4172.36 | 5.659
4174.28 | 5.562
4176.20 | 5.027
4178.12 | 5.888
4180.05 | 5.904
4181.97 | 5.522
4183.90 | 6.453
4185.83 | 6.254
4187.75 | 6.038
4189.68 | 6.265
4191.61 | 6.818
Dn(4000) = 1.92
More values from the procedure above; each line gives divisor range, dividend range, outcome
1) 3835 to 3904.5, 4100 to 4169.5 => 2.14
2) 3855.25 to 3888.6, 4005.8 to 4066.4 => 2.04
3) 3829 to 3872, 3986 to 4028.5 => 2.26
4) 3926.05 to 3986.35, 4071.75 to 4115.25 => 1.88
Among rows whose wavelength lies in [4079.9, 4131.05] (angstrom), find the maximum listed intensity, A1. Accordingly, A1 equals 7.616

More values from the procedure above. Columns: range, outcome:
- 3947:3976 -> 5.081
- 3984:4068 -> 7.284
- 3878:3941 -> 5.005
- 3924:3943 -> 3.688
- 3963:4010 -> 6.811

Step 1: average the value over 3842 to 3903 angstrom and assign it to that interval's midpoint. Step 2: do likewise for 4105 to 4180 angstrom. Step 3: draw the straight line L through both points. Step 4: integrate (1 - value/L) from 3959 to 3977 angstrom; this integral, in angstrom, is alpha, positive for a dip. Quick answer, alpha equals 5.6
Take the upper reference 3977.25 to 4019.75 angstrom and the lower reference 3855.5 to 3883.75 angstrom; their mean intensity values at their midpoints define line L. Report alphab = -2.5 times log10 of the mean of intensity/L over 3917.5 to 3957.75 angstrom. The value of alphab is 0.32 mag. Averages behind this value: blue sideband 3.32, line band 3.48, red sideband 5.83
